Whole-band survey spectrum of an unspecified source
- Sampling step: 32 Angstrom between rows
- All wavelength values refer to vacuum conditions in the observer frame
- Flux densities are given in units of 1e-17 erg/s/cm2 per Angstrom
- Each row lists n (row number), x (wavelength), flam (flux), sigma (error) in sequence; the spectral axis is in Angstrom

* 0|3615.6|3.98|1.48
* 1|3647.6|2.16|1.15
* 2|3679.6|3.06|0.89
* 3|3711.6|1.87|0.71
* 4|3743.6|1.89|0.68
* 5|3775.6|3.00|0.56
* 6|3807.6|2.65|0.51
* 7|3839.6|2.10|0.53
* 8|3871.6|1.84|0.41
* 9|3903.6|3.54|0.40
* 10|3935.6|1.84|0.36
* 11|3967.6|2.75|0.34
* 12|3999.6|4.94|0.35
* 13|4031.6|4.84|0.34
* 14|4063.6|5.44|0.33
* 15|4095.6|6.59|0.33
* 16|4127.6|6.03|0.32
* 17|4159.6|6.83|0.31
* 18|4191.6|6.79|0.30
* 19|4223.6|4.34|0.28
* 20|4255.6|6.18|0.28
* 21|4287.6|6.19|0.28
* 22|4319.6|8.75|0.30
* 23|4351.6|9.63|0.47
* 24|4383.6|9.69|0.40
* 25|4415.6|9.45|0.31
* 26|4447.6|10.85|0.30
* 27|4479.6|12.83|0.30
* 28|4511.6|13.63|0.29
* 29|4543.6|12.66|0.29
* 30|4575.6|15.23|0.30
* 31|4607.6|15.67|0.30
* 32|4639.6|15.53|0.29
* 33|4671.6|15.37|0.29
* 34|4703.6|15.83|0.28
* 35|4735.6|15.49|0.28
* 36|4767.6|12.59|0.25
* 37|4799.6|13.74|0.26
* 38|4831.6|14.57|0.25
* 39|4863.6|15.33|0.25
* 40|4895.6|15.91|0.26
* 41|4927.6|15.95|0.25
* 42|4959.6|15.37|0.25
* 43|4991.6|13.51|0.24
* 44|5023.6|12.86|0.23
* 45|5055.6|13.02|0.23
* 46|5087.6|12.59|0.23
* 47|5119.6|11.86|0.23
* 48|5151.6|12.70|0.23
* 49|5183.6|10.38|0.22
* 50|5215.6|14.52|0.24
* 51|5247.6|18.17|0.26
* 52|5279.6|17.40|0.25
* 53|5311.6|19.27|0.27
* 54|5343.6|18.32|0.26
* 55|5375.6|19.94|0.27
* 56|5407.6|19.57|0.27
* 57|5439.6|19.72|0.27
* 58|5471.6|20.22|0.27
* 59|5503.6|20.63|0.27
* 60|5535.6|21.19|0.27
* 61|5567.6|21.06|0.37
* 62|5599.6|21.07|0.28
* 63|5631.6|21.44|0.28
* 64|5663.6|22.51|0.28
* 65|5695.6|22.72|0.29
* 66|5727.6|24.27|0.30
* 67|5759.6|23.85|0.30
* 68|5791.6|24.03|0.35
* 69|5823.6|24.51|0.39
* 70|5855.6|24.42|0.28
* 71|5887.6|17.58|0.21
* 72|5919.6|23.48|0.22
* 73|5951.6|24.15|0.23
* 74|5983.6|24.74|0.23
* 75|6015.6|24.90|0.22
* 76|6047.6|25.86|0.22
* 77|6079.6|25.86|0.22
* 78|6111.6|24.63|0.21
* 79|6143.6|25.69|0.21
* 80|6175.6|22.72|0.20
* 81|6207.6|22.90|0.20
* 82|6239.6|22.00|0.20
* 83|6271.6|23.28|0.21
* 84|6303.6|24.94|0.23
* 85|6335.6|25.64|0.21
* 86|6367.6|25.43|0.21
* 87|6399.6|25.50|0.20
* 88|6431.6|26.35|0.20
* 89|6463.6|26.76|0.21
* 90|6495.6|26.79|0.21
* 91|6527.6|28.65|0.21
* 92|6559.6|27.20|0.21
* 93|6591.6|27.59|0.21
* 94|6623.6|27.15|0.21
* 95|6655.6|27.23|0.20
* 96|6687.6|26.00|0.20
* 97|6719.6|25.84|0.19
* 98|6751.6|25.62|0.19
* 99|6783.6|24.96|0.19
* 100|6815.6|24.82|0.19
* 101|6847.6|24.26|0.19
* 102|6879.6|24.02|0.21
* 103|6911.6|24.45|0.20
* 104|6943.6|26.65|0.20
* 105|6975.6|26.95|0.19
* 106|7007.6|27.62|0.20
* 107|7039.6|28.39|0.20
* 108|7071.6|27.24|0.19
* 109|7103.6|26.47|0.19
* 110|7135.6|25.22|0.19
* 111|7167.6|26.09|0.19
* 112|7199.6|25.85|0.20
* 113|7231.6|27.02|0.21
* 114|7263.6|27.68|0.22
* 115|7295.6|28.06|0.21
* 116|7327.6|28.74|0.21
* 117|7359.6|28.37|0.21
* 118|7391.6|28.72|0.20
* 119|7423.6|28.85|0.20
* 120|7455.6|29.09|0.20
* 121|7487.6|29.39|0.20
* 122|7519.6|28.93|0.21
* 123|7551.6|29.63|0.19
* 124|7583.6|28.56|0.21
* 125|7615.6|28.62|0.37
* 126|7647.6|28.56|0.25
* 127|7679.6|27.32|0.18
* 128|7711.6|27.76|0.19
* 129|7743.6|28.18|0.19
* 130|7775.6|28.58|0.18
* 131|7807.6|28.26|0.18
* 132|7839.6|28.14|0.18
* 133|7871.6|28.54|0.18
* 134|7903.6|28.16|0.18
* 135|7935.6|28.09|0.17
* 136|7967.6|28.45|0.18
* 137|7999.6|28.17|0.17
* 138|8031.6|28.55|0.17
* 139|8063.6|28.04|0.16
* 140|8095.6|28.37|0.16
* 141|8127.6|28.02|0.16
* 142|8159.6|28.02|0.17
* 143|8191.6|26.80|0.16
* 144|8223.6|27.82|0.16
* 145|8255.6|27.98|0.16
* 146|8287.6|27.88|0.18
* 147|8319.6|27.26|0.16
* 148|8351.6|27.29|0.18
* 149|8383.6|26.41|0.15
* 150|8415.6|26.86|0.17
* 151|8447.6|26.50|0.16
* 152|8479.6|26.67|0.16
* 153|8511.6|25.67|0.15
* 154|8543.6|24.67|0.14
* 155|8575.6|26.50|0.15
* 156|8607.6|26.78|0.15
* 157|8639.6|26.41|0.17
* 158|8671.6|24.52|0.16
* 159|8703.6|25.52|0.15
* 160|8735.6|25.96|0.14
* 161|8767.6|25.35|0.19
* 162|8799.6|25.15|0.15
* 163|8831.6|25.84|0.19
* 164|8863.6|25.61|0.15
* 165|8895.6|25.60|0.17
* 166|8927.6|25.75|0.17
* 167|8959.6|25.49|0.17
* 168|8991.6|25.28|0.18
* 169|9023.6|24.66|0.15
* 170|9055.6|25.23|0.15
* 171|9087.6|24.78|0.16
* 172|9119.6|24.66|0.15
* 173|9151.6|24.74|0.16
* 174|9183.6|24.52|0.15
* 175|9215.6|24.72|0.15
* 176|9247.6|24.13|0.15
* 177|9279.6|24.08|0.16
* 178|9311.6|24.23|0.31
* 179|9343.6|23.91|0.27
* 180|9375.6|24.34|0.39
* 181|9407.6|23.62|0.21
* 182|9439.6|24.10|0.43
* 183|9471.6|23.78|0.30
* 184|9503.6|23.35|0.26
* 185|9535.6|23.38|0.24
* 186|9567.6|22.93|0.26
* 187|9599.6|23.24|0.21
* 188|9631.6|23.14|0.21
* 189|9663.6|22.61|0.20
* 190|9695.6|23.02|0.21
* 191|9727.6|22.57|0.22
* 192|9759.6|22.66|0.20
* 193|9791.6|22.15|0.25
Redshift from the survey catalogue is 0.00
